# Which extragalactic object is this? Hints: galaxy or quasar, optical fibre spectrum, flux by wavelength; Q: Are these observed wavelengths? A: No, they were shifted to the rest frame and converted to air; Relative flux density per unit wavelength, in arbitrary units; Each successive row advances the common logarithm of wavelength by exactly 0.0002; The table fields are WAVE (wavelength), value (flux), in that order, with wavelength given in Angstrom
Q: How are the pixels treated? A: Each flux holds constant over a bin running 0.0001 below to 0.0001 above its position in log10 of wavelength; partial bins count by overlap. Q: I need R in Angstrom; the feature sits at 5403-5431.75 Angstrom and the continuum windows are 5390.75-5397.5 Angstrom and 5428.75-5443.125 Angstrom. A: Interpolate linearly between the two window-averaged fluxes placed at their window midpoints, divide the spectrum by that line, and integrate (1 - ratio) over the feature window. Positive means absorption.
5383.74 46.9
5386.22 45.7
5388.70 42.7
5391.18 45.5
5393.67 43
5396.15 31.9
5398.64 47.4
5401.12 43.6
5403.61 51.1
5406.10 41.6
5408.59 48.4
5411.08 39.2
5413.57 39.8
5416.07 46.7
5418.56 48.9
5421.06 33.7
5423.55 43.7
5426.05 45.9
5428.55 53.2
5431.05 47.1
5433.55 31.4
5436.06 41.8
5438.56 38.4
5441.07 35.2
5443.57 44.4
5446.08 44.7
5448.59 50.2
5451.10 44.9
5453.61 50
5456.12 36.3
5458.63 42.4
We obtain -3.5 Angstrom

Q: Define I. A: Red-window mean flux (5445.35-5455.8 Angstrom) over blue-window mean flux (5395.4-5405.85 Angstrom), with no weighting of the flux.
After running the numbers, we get 1.1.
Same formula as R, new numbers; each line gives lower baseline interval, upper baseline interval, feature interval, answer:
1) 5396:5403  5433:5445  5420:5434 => -1.1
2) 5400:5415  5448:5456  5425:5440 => 0.8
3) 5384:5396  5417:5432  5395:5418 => 0.4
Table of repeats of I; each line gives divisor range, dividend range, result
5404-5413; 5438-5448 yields 0.95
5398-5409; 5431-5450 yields 0.89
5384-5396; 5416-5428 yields 1.02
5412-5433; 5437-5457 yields 0.97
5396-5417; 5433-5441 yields 0.85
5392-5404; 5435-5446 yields 0.94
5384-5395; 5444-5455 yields 1.06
